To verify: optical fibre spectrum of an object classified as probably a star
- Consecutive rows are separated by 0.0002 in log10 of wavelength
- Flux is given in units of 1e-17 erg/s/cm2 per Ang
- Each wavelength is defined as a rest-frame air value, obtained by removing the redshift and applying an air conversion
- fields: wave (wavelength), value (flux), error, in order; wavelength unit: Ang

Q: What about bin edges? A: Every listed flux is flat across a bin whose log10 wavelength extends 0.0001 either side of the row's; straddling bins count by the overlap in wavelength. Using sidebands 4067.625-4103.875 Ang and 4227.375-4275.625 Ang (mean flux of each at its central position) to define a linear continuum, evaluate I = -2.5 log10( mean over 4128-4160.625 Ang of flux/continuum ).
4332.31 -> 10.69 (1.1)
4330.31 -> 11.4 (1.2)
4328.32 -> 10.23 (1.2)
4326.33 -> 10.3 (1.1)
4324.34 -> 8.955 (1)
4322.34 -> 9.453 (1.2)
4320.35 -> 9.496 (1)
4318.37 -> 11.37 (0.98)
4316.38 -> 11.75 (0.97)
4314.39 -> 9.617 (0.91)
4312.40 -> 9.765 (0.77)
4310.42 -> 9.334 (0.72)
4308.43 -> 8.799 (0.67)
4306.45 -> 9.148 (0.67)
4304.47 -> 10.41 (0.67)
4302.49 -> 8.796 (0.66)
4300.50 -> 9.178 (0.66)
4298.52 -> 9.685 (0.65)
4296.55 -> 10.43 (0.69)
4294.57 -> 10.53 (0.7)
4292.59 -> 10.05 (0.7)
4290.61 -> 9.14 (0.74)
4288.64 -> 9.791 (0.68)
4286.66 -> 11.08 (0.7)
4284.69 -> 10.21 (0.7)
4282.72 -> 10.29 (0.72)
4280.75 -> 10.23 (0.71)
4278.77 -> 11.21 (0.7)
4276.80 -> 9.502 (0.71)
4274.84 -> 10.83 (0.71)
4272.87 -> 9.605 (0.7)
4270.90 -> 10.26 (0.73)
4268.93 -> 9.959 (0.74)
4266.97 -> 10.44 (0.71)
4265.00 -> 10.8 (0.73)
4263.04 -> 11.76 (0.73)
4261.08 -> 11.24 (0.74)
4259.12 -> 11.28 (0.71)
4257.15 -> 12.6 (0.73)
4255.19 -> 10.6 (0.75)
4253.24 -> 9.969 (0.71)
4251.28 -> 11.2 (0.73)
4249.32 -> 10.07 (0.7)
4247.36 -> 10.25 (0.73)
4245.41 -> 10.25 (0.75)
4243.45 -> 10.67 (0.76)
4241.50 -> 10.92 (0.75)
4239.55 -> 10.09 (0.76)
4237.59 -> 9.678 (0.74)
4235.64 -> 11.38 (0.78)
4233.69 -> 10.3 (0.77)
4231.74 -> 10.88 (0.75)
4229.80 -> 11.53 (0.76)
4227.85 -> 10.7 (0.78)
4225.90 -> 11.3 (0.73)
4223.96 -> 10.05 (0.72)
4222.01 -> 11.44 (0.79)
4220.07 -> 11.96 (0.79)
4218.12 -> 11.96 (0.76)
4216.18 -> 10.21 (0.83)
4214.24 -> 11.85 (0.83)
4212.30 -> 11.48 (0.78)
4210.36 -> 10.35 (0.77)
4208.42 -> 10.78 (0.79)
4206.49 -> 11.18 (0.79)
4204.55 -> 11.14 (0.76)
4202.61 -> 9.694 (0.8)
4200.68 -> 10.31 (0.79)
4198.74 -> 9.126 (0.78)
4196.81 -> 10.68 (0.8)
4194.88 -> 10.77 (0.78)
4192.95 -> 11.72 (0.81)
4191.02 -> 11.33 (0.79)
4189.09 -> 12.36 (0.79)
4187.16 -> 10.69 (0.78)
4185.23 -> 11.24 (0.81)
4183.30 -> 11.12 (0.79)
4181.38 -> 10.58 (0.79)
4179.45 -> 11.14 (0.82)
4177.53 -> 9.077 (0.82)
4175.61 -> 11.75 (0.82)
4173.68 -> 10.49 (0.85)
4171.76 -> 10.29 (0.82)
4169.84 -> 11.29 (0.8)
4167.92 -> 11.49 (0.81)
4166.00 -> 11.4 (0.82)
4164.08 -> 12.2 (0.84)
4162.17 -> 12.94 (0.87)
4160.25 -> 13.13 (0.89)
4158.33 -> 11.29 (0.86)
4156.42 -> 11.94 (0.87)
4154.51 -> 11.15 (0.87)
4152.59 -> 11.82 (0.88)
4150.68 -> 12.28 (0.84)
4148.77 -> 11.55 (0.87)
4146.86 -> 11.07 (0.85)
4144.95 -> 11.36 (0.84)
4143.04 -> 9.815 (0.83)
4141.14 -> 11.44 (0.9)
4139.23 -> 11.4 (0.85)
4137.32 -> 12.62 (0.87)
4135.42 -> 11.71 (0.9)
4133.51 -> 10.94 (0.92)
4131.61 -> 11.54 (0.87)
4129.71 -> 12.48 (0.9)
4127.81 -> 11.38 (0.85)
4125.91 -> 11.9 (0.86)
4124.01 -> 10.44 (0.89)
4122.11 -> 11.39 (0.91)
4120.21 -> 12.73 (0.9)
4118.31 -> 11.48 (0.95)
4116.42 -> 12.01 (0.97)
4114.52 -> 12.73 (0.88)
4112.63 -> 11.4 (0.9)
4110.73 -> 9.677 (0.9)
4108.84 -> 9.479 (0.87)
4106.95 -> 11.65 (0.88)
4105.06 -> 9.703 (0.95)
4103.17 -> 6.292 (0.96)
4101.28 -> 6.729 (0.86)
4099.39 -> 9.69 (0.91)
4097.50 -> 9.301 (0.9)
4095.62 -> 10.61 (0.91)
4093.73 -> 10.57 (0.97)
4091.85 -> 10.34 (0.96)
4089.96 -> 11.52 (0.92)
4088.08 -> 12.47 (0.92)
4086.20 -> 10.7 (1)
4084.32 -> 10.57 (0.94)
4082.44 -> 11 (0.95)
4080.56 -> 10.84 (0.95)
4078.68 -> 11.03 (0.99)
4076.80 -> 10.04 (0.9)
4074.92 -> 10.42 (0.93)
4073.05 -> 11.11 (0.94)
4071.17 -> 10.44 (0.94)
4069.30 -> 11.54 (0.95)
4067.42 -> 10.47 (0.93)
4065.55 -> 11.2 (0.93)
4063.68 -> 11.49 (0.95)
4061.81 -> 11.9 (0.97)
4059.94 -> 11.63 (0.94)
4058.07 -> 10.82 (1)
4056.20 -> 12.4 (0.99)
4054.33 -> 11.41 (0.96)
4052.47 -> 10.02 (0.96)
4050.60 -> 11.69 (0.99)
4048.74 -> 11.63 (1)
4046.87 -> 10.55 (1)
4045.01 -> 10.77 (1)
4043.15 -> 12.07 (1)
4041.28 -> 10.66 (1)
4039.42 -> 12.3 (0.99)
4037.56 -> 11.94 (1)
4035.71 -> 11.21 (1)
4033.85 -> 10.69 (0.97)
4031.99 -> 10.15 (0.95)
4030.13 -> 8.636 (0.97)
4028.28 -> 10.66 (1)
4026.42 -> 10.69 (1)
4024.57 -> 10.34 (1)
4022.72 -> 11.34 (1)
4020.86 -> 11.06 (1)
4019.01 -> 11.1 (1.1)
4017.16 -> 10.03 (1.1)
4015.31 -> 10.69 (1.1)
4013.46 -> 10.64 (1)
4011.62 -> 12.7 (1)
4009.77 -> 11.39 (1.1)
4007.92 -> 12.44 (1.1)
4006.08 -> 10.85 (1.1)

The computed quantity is -0.11 mag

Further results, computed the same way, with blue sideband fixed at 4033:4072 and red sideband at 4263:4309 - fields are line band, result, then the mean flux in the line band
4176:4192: -0.038 mag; 11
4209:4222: -0.086 mag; 11.3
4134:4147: -0.051 mag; 11.3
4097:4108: 0.234 mag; 8.88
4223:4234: -0.048 mag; 10.8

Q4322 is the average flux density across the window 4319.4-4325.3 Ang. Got 9.29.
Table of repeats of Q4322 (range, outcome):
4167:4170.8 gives 11.4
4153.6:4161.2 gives 11.9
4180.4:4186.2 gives 11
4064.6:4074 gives 11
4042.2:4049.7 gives 11.3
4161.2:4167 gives 12.2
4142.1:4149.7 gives 10.9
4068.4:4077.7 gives 10.7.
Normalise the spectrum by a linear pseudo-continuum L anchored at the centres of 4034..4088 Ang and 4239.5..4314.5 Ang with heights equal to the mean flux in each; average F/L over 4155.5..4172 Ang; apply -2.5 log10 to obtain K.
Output -0.11 mag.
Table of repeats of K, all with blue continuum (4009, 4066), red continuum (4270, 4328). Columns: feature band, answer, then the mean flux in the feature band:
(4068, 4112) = 0.06 mag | 10.3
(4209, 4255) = -0.06 mag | 10.8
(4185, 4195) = -0.10 mag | 11.4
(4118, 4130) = -0.09 mag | 11.6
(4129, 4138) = -0.11 mag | 11.8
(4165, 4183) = -0.03 mag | 10.8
